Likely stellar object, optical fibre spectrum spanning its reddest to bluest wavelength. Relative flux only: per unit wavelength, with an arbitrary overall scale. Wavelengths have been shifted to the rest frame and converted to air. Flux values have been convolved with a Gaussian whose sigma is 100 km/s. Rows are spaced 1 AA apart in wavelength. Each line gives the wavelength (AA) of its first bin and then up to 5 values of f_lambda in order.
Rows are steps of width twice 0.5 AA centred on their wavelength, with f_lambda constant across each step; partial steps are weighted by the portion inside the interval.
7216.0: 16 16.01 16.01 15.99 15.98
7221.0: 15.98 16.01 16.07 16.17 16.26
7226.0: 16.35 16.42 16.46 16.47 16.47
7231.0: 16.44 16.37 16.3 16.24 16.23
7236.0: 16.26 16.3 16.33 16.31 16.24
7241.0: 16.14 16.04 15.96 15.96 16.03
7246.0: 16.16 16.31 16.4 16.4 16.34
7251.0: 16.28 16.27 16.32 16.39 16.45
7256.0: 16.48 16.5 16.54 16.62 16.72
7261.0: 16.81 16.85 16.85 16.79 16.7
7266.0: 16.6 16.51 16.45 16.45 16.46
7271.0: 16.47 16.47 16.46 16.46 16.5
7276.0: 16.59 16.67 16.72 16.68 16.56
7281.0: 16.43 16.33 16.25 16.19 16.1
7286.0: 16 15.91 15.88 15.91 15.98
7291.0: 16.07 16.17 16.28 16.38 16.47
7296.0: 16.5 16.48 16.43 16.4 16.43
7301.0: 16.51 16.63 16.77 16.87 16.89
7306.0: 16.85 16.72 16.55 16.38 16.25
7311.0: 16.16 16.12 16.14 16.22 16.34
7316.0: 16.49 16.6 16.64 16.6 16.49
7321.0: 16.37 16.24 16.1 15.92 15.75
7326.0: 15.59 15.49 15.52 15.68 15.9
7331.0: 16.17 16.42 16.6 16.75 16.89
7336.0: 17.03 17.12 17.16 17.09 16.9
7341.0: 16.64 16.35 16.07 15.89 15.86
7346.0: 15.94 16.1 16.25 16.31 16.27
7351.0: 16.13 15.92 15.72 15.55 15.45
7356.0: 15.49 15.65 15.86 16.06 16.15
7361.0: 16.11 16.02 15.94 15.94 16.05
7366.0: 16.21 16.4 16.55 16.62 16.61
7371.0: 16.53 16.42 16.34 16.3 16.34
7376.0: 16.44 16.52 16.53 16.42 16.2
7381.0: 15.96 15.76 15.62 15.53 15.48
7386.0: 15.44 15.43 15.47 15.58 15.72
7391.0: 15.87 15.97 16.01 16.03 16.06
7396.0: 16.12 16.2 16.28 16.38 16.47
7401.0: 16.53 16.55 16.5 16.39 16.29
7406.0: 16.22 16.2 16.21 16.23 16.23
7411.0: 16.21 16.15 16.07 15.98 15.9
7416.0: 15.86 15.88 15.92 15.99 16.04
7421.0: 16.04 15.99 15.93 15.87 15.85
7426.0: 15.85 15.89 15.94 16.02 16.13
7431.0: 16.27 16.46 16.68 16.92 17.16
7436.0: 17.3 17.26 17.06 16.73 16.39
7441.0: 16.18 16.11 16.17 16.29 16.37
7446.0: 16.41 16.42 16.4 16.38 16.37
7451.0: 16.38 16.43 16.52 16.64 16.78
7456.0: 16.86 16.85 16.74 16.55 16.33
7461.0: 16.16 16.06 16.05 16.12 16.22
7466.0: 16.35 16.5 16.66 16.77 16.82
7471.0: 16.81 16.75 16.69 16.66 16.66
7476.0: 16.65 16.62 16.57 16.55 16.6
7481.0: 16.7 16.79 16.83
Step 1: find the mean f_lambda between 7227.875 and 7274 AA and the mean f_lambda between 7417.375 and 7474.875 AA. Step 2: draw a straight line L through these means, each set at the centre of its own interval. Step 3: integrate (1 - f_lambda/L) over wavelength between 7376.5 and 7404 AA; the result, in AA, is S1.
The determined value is 0.6 AA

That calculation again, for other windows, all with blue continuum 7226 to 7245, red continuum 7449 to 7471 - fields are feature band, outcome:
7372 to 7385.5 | 0.2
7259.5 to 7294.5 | -0.2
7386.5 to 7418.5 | 0.7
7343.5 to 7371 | 0.6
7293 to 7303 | -0.1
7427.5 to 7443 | -0.1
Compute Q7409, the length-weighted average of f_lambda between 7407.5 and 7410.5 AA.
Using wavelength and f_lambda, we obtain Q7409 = 16.2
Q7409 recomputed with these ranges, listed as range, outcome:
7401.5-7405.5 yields 16.4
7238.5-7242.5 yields 16.2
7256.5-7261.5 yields 16.6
